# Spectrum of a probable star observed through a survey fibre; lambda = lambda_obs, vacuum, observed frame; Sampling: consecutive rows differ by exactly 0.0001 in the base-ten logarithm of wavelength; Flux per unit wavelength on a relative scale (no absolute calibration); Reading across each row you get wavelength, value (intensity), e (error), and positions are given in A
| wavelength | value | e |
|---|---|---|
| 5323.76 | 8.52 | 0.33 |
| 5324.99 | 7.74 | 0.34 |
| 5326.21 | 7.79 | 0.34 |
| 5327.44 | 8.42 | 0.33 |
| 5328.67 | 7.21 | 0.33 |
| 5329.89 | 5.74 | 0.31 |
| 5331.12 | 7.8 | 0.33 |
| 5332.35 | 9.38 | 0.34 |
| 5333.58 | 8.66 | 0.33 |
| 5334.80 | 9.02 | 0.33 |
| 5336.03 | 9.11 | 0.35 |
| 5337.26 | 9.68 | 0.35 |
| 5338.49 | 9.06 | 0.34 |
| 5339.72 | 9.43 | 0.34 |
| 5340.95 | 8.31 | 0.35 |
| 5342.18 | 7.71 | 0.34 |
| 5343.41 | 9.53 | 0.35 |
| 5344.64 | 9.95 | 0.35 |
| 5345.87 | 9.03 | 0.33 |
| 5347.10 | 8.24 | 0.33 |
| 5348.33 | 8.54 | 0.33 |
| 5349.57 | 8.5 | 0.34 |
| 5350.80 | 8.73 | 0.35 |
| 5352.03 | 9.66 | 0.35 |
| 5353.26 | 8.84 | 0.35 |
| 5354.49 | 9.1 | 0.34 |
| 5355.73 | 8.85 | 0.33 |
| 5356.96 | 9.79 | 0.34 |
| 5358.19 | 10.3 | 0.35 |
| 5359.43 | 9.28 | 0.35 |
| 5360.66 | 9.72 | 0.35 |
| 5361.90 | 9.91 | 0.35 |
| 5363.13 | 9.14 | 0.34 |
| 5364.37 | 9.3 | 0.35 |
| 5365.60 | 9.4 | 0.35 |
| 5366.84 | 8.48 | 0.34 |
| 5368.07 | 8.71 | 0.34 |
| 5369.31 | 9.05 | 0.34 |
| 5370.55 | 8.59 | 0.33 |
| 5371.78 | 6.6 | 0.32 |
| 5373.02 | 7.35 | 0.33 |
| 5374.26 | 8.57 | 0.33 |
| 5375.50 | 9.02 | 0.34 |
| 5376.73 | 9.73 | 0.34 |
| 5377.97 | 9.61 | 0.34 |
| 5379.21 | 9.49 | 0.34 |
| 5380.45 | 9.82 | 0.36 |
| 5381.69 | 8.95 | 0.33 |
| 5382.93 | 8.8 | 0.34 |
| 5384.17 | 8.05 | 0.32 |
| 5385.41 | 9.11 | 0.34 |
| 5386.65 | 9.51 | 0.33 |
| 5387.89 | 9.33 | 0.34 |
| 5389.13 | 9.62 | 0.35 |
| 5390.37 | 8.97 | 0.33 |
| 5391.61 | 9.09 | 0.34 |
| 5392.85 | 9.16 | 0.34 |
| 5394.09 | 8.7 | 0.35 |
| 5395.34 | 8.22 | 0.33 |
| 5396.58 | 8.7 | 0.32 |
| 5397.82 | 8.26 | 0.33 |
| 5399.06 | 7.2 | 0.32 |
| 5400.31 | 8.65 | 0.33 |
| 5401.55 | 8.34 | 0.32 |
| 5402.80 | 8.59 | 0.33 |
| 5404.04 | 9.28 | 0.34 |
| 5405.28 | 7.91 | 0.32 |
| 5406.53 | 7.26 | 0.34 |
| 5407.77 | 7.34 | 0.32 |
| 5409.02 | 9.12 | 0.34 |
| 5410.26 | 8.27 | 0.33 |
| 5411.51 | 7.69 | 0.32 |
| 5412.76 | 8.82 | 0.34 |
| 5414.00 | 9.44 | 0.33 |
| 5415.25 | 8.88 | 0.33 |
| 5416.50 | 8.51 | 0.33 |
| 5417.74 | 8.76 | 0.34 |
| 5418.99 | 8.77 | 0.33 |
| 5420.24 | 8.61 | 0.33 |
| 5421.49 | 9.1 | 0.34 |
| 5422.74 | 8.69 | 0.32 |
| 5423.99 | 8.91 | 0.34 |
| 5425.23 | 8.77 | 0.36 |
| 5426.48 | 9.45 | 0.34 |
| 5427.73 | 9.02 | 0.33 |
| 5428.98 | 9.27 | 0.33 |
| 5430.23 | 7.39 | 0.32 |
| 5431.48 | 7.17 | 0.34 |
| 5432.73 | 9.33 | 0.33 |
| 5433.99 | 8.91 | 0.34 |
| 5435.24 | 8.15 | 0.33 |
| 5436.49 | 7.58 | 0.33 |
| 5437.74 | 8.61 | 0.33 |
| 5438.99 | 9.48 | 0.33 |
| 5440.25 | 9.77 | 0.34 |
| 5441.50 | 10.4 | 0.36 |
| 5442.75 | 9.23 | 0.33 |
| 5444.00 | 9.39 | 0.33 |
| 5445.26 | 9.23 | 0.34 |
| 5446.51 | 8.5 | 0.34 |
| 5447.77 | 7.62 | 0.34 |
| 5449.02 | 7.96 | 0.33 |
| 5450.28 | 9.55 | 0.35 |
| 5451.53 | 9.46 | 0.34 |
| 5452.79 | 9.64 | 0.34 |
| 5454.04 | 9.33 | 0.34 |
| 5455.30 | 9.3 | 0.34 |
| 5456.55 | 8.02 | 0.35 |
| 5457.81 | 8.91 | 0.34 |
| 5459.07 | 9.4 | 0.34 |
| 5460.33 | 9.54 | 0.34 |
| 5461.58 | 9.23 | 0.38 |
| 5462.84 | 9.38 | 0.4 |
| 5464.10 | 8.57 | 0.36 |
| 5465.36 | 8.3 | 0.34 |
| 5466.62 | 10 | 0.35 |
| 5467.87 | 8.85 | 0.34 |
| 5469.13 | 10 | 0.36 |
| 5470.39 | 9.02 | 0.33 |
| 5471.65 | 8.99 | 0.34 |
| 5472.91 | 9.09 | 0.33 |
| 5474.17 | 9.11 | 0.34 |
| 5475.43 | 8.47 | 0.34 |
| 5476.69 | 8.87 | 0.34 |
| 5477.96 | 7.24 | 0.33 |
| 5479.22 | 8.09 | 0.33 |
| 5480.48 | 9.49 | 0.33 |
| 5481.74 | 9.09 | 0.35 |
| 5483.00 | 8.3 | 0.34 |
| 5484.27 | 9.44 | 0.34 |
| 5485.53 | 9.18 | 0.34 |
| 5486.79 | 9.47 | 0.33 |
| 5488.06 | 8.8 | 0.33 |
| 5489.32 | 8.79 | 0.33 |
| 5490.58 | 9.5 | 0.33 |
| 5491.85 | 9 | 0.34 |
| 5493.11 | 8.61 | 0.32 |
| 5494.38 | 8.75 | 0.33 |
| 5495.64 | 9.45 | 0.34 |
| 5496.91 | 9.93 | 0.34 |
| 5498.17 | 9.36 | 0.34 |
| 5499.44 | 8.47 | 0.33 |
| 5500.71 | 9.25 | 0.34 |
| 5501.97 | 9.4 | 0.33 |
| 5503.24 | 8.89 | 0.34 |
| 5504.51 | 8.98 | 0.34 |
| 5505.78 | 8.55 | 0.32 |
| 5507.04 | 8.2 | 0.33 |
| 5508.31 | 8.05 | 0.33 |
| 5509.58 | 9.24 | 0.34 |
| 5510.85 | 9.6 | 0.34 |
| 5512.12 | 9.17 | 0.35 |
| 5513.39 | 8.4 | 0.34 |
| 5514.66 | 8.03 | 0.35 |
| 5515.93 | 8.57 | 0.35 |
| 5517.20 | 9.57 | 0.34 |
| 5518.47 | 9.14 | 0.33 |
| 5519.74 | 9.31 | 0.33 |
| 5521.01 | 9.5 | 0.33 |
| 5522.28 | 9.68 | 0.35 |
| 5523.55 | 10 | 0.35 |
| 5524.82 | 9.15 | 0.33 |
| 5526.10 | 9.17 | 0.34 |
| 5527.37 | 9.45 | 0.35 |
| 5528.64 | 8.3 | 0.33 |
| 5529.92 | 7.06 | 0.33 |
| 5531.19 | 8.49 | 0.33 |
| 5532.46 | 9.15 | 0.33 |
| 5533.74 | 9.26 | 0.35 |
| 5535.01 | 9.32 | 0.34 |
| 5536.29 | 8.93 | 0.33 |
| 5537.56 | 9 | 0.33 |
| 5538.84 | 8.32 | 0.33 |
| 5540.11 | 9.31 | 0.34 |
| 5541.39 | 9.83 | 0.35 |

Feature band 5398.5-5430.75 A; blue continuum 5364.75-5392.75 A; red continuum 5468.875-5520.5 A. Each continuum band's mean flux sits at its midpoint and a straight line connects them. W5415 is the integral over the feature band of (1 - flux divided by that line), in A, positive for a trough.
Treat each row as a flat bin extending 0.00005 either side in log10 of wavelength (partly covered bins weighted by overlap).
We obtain 1.4 A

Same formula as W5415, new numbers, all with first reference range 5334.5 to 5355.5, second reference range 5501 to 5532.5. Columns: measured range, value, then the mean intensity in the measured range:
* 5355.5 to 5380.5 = -0.31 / 9.07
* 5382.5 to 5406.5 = 0.74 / 8.67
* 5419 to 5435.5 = 0.47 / 8.69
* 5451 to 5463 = -0.37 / 9.21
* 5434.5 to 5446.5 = -0.16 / 9.07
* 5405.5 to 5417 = 0.76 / 8.35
